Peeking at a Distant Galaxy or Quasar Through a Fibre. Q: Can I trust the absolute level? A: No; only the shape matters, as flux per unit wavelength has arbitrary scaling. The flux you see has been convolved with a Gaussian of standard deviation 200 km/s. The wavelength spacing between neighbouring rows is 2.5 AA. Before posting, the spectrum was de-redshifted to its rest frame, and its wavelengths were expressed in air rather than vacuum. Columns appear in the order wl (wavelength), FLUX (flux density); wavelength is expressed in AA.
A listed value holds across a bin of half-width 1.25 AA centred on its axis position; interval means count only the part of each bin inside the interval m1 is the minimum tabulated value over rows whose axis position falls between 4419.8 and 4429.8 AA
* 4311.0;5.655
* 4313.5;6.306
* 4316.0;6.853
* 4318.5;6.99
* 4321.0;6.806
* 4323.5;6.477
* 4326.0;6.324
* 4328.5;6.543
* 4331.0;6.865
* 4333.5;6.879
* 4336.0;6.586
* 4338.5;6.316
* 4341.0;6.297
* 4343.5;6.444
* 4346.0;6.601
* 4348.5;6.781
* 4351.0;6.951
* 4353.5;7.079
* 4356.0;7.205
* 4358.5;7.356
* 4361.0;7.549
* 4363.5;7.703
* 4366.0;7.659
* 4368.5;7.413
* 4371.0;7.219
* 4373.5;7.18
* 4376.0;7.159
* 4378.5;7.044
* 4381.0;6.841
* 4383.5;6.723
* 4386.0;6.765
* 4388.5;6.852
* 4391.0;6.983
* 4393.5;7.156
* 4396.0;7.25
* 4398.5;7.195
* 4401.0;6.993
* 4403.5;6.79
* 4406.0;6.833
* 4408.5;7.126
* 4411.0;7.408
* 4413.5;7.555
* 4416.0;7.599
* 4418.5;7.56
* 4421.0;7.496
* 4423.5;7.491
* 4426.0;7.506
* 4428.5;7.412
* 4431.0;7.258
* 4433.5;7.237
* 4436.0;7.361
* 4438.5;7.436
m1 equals 7.412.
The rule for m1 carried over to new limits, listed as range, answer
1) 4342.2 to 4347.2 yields 6.444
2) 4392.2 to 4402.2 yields 6.993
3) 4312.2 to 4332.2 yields 6.306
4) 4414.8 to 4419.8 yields 7.56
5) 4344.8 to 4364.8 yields 6.601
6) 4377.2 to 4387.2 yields 6.723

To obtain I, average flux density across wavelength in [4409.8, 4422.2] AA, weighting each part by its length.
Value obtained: 7.52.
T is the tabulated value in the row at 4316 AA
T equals 6.853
